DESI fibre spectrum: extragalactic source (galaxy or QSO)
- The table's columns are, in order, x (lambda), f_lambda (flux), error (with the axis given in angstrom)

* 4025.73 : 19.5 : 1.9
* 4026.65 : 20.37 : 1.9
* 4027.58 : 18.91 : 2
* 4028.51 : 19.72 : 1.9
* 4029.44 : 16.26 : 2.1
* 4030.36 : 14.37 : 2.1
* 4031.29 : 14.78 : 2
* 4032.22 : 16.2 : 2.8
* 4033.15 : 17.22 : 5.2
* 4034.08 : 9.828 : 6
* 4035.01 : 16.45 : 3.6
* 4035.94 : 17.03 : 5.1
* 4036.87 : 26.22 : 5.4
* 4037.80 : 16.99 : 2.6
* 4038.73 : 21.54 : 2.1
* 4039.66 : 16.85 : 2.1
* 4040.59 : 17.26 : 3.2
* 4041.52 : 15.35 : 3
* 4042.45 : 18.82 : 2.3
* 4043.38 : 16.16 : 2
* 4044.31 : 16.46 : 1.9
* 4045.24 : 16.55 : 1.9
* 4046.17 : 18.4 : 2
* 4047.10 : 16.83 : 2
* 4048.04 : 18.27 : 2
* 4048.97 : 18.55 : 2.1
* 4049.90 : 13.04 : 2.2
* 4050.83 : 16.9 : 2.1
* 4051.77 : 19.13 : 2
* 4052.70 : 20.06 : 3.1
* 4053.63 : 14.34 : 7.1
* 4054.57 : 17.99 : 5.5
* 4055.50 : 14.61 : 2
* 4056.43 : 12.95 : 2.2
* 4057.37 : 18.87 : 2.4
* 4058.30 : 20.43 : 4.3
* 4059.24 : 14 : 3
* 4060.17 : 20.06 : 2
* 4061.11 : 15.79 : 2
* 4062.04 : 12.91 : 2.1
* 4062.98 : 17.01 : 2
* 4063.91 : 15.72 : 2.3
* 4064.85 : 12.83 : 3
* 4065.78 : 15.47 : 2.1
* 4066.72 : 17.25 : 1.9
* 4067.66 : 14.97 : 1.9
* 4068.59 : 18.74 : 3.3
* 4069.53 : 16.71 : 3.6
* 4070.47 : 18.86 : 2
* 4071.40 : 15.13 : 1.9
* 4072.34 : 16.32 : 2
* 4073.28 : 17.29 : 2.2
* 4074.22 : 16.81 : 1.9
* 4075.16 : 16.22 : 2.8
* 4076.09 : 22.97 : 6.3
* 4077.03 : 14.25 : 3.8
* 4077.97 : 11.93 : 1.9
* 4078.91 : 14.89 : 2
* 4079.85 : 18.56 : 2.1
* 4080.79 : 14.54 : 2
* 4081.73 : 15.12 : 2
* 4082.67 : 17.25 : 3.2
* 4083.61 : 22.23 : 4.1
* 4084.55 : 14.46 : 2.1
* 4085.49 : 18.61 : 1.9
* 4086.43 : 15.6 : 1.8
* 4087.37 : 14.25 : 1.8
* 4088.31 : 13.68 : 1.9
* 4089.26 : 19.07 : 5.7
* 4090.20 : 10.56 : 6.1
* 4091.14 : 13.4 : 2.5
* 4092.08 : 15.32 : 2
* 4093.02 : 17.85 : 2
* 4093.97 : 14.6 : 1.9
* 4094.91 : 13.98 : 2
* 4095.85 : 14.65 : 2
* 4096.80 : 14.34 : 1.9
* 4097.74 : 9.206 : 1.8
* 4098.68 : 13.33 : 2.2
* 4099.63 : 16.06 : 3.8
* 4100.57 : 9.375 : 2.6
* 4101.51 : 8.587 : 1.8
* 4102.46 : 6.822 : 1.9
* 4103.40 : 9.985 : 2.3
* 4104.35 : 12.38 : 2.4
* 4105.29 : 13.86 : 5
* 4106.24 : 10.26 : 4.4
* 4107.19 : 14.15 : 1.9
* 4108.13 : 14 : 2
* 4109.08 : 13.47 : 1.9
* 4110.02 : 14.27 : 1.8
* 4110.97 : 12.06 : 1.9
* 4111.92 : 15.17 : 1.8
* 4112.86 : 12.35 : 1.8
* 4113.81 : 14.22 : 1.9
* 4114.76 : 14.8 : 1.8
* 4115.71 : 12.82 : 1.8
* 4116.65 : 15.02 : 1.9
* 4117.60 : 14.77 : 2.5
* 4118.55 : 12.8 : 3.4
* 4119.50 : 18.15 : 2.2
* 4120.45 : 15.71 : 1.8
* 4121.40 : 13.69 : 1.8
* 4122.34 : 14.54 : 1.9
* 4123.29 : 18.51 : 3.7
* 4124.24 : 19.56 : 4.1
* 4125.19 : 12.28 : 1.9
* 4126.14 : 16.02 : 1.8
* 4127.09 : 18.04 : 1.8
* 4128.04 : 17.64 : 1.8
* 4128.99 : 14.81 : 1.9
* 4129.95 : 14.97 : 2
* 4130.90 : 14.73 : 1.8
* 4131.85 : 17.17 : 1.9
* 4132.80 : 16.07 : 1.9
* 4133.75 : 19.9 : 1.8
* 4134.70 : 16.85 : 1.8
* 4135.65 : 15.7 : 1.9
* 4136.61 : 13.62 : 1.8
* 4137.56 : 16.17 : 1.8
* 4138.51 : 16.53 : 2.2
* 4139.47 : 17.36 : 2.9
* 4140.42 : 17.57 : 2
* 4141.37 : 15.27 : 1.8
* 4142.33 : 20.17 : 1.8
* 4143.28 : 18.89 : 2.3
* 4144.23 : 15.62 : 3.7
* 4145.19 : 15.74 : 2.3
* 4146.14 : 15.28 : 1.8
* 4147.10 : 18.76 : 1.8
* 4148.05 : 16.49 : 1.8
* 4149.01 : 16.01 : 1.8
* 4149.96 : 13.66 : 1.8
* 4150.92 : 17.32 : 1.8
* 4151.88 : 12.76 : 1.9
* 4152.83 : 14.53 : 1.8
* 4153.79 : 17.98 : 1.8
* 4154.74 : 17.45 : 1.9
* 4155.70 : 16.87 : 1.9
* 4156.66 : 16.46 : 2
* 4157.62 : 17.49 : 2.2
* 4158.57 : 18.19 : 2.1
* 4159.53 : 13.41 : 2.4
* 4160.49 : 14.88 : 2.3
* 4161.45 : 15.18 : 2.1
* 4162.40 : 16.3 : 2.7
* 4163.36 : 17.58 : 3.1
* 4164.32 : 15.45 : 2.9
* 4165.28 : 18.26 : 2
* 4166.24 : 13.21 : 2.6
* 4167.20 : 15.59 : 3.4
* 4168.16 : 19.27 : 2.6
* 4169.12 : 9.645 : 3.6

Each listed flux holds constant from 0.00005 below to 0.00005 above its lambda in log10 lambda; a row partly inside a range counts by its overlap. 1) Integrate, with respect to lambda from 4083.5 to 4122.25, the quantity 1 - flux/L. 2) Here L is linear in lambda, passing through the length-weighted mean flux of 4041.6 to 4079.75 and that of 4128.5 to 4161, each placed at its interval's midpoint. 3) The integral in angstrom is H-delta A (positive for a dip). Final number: 6.2 angstrom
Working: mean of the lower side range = 16.6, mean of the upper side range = 16.3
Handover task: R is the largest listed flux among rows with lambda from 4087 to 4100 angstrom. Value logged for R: 19.07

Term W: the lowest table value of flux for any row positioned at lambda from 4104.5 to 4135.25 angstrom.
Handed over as 10.26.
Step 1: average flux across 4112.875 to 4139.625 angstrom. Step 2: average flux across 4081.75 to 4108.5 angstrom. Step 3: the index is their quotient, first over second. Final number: 1.13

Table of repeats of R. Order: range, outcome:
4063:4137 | 22.97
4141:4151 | 20.17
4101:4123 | 18.15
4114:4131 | 19.56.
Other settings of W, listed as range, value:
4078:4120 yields 6.822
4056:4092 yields 10.56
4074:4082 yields 11.93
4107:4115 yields 12.06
